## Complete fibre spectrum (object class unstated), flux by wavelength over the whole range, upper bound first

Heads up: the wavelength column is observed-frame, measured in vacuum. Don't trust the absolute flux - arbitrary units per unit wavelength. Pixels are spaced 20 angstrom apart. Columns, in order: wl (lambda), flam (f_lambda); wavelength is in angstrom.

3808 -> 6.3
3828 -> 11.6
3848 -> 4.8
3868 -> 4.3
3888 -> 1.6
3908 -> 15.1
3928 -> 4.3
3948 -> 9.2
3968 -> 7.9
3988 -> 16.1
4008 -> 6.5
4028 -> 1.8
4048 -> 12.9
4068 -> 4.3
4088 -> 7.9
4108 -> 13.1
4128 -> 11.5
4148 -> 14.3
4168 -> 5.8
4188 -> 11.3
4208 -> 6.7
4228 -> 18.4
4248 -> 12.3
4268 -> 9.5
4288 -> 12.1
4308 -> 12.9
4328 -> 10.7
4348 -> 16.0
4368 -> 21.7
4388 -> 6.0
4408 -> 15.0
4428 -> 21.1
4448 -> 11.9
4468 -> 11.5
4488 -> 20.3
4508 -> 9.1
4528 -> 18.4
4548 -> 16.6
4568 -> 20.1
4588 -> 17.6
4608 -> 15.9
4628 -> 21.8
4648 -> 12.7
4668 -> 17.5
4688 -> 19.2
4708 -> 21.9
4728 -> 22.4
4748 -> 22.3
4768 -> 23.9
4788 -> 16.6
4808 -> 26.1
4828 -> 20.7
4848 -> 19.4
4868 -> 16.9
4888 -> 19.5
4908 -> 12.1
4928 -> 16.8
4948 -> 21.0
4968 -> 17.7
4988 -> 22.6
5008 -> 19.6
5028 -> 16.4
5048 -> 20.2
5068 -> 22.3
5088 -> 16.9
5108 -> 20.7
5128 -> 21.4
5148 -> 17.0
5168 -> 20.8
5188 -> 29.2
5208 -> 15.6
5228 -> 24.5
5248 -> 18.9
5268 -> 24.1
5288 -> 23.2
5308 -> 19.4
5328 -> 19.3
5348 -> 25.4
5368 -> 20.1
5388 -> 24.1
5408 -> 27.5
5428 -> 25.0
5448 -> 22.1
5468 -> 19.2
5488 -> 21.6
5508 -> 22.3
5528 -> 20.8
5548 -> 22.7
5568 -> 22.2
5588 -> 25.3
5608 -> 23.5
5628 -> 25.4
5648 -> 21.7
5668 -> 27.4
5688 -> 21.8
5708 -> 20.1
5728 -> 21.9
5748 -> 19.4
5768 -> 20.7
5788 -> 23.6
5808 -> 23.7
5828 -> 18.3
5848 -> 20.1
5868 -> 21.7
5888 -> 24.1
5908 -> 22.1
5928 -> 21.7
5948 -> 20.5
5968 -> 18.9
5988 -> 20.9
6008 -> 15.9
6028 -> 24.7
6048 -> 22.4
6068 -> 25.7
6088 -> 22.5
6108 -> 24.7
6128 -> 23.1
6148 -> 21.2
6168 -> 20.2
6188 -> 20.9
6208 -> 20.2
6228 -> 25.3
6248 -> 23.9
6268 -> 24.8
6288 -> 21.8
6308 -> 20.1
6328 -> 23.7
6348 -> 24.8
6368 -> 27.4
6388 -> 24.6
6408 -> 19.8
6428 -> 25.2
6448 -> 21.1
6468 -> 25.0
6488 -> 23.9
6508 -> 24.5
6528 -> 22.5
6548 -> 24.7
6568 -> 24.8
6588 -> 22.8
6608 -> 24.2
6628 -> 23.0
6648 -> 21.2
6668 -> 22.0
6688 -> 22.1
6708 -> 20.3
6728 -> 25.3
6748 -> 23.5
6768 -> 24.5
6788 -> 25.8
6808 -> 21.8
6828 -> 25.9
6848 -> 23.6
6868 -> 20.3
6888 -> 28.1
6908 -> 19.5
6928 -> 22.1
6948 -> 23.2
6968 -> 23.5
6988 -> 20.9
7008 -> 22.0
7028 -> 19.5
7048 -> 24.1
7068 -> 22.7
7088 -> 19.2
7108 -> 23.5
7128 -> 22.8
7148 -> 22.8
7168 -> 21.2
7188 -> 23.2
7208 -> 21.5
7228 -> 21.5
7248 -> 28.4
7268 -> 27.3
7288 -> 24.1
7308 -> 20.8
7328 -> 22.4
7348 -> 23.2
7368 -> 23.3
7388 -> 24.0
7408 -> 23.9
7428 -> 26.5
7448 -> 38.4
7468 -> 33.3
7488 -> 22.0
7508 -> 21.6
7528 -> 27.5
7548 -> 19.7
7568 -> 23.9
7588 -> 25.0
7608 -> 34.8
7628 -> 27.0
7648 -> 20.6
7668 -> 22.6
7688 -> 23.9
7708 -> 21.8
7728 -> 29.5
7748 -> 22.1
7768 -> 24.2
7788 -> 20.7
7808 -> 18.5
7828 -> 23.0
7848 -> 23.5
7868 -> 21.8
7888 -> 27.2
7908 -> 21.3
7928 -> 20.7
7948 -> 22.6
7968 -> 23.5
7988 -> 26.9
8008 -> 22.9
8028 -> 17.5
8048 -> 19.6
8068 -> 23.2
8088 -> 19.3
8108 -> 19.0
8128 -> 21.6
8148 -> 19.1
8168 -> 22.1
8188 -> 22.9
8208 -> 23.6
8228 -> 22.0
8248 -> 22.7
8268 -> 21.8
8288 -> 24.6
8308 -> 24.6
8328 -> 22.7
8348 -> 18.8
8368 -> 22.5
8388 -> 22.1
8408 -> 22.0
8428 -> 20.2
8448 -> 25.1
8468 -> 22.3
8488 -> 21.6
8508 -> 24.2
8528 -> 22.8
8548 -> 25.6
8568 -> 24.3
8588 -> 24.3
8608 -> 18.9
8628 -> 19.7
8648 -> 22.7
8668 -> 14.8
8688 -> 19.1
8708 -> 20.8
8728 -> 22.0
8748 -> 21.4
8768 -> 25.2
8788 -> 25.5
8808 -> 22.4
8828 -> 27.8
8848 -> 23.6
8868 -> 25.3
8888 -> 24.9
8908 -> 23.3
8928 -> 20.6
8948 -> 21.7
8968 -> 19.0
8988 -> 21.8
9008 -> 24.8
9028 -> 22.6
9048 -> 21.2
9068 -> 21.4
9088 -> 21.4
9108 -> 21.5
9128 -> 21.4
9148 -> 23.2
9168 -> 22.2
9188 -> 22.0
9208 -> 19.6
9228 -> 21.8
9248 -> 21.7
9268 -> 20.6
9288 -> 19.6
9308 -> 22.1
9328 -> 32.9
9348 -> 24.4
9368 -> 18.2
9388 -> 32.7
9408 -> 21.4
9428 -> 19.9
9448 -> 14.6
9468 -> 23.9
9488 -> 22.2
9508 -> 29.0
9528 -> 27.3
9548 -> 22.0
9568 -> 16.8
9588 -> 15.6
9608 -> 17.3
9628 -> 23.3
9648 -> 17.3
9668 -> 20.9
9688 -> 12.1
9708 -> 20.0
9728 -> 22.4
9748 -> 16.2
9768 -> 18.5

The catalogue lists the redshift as 0.13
